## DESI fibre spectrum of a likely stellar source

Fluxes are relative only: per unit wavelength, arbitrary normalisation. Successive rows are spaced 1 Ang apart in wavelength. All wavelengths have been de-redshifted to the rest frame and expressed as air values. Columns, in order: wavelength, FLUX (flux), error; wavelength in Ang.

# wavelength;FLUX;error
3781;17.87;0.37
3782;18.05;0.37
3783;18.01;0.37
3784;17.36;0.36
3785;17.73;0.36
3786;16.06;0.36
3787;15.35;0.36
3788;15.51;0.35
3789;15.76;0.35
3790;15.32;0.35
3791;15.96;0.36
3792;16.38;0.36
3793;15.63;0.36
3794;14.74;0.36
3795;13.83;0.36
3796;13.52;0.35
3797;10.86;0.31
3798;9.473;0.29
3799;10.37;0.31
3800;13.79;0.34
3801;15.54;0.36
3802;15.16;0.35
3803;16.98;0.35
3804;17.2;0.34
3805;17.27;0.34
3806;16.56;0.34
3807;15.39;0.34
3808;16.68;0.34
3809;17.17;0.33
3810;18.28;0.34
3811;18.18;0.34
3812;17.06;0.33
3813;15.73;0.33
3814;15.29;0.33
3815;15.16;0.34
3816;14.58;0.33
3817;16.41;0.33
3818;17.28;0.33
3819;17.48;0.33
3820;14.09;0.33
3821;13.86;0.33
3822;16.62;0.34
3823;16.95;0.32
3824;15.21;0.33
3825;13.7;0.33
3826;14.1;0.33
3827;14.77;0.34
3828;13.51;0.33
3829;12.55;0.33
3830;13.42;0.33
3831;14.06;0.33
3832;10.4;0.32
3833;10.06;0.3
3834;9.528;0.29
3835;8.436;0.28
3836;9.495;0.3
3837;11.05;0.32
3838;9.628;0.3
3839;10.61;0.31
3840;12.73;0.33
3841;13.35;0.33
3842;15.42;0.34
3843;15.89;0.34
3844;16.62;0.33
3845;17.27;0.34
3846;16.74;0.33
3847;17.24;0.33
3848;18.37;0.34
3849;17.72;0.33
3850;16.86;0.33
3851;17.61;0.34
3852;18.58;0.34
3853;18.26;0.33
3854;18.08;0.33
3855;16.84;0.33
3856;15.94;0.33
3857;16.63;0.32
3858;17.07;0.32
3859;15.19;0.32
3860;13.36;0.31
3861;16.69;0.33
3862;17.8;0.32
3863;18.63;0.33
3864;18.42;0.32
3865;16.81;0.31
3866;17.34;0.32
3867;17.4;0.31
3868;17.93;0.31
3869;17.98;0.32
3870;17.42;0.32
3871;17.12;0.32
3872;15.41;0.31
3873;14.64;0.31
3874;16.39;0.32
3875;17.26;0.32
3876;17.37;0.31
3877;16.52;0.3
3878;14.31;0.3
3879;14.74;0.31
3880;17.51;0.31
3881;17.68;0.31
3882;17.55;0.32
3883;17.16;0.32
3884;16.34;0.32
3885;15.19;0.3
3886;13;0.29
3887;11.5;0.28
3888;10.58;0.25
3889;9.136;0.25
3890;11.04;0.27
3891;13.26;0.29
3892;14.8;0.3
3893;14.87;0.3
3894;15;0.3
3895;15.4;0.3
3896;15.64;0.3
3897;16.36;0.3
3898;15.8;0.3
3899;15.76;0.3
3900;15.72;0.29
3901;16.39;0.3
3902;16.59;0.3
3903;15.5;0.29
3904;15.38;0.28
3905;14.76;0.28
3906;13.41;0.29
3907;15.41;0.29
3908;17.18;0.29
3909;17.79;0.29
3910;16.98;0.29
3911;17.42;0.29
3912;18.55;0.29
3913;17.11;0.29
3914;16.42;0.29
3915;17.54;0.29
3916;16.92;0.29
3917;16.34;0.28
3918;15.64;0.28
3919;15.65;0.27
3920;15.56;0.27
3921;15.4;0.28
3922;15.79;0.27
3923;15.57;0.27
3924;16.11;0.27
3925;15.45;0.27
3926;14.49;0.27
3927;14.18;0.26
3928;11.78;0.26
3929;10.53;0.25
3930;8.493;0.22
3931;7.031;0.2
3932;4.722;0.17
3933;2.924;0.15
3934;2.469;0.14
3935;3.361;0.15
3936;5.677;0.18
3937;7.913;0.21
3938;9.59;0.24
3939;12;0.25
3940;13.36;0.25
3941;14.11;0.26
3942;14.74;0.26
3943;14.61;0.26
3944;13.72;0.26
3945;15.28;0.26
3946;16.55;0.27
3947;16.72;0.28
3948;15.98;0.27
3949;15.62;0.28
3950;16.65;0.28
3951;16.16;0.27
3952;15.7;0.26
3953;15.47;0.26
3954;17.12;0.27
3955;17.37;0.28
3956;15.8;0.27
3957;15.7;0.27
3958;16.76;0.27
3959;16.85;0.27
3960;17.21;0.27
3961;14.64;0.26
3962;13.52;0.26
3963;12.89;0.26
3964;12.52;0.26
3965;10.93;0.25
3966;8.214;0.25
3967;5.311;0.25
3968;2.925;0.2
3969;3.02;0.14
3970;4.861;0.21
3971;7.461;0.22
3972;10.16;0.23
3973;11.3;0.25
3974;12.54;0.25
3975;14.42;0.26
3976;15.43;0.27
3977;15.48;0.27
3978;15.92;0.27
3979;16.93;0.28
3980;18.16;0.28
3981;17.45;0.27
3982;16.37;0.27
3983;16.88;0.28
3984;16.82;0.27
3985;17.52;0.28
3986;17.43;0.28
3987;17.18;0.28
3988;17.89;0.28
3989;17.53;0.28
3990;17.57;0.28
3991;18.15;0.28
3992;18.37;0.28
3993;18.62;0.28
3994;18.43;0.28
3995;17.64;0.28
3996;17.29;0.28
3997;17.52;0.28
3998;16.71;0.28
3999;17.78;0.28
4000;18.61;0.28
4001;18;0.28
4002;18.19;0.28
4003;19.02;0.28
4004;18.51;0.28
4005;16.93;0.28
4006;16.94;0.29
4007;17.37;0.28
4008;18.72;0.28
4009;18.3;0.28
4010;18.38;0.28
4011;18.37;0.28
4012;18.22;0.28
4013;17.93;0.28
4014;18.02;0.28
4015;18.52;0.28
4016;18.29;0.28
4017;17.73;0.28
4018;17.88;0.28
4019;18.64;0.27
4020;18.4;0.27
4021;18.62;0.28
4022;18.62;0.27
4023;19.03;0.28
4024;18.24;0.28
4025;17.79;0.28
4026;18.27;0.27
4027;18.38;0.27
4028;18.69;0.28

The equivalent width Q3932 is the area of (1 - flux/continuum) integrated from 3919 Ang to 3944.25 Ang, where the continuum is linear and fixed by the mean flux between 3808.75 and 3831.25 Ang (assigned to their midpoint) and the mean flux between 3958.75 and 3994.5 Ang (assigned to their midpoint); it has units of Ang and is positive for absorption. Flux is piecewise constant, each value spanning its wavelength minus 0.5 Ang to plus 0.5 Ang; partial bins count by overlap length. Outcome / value 5.62 Ang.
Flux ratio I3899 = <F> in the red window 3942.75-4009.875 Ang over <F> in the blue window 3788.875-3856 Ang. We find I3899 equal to 1.03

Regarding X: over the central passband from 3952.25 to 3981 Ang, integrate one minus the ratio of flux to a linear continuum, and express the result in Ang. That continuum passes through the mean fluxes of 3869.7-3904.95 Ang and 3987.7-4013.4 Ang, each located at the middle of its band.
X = 7.1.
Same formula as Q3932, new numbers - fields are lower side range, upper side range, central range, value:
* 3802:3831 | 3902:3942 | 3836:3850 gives 0.4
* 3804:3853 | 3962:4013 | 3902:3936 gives 3.5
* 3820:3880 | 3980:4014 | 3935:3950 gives 3.4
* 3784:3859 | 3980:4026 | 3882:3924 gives 2.5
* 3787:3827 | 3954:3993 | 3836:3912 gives -4.5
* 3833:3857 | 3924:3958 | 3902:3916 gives -3.3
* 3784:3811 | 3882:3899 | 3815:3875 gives -2.4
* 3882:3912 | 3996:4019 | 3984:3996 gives -0.2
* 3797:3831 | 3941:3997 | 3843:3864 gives -2.7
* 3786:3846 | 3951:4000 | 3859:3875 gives -2.5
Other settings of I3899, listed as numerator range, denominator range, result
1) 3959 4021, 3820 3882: 1.02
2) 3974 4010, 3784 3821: 1.12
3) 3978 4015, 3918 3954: 1.40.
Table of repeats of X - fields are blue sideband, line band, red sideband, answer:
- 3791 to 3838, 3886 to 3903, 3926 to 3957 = -1.5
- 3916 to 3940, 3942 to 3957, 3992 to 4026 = -3.1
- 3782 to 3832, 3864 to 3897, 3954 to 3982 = -3.0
